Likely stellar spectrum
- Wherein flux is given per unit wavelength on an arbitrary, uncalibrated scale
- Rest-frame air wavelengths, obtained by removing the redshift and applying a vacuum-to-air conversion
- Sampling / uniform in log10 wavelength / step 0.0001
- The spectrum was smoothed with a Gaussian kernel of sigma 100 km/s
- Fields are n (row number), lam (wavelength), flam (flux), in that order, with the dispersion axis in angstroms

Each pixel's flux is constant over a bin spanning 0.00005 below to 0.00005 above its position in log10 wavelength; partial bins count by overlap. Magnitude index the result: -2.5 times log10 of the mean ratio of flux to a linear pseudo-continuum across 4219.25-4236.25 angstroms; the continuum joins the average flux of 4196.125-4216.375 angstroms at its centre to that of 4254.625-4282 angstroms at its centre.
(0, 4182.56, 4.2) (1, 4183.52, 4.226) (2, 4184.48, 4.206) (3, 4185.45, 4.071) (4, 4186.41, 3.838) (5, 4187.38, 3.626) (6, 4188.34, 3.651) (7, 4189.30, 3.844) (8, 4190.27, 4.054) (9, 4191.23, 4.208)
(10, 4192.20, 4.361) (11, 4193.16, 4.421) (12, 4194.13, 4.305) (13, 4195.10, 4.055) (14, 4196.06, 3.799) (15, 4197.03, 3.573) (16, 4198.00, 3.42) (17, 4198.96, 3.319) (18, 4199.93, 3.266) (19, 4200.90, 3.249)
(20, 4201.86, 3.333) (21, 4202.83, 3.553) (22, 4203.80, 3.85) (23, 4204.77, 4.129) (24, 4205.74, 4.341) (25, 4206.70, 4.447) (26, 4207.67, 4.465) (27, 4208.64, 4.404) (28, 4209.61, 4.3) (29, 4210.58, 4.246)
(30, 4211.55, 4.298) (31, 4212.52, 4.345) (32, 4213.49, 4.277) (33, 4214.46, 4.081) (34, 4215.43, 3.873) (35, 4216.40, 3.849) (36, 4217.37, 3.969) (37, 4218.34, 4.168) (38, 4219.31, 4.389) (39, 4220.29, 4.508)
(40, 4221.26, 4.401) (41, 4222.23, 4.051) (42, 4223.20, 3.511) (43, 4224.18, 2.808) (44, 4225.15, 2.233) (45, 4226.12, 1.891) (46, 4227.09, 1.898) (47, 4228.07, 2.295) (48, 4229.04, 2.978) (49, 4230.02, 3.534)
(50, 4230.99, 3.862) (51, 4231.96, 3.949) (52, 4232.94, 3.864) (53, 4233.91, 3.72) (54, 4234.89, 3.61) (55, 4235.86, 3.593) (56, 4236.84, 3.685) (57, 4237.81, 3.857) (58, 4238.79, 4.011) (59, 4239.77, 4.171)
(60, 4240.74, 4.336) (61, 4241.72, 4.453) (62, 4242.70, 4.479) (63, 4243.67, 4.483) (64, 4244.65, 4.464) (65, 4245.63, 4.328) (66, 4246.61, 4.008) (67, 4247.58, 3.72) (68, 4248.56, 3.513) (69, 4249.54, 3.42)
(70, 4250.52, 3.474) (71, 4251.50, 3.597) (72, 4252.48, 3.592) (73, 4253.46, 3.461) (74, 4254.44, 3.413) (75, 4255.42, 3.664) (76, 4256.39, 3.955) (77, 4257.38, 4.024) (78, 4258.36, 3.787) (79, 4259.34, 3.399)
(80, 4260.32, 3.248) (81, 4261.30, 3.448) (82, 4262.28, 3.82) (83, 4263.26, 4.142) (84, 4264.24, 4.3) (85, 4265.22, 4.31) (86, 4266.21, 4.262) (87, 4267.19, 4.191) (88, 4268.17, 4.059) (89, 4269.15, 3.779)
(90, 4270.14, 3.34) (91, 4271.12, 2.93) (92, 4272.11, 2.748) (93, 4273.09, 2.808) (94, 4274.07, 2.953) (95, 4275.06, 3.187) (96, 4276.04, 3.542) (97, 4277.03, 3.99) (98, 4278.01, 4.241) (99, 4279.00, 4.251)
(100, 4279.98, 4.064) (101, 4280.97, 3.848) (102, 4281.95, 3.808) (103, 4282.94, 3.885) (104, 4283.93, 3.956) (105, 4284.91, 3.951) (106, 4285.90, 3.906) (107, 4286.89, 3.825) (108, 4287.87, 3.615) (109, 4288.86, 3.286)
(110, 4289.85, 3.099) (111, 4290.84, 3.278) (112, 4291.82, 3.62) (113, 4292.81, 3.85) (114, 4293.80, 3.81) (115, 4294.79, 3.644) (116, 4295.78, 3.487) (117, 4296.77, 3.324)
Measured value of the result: 0.15 mag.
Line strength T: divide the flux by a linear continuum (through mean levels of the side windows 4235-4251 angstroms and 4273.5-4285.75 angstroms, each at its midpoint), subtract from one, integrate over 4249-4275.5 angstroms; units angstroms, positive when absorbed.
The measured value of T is 2.0 angstroms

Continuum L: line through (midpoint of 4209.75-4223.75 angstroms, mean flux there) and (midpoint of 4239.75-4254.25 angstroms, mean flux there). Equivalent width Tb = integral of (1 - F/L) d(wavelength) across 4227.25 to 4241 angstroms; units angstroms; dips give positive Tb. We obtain 1.4 angstroms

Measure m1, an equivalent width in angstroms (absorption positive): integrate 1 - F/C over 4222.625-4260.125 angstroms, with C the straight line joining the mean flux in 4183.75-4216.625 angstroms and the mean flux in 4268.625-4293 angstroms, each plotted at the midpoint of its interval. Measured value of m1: 1.67 angstroms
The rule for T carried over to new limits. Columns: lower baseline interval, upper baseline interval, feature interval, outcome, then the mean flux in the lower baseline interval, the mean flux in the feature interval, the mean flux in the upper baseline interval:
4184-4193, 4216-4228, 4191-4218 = -2.0 angstroms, 4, 3.99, 3.43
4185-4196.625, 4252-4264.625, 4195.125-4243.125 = 1.4 angstroms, 4.02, 3.77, 3.71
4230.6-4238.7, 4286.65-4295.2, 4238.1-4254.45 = -1.0 angstroms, 3.78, 3.95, 3.55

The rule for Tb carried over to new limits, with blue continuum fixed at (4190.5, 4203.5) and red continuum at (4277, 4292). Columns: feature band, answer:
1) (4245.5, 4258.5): 0.3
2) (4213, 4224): -0.8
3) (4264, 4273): 0.2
